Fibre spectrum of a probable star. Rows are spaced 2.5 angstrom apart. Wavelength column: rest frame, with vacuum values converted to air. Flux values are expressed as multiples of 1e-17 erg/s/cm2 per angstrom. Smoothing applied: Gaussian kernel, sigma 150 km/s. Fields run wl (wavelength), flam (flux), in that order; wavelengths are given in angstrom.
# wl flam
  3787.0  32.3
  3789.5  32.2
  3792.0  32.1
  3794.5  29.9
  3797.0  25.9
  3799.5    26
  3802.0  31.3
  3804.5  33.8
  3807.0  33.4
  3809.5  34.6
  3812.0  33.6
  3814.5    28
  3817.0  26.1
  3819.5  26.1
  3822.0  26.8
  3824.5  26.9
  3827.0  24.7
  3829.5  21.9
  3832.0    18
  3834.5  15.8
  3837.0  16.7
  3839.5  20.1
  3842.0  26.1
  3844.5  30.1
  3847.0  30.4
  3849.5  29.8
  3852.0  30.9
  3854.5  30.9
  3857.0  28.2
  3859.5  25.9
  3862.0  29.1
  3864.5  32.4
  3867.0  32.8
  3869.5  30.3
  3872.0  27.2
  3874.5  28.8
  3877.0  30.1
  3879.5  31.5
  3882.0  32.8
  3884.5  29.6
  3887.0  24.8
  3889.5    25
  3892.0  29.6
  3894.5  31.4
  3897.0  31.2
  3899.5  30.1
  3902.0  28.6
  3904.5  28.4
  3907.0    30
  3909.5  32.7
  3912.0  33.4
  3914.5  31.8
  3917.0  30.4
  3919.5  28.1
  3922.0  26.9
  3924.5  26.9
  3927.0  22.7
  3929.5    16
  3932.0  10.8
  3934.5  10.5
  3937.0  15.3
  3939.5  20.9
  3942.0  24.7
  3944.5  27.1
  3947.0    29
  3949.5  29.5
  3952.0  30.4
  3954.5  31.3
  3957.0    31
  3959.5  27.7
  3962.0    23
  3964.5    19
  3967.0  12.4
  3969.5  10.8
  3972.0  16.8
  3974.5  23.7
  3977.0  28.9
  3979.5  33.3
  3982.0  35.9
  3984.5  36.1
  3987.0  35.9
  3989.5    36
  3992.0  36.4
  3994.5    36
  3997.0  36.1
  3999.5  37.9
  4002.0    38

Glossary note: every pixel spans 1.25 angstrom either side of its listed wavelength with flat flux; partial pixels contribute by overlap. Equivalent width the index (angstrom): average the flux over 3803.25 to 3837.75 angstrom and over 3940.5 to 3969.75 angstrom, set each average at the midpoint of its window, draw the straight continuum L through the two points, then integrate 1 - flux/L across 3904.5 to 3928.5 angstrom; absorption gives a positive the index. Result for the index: -3.4 angstrom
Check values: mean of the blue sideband 26.3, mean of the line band 29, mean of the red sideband 25.1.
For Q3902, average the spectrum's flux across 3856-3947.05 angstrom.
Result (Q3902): 27.1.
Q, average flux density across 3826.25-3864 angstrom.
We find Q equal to 25.4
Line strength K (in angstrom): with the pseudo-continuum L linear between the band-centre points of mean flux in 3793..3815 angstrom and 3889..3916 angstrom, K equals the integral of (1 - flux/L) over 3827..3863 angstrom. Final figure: 6.3 angstrom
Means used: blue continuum 30.8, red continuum 30.3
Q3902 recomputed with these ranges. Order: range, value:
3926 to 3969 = 22.2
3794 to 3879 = 27.7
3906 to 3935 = 25.3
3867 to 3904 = 29.5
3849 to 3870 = 30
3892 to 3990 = 26.3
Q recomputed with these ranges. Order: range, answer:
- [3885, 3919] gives 29.8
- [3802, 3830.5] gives 28.9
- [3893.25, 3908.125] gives 29.9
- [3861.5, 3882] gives 30.5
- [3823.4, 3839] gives 20.6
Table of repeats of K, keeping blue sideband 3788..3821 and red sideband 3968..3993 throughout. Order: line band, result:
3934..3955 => 3.4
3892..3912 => -0.6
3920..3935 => 4.9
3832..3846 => 3.9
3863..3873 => -0.3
